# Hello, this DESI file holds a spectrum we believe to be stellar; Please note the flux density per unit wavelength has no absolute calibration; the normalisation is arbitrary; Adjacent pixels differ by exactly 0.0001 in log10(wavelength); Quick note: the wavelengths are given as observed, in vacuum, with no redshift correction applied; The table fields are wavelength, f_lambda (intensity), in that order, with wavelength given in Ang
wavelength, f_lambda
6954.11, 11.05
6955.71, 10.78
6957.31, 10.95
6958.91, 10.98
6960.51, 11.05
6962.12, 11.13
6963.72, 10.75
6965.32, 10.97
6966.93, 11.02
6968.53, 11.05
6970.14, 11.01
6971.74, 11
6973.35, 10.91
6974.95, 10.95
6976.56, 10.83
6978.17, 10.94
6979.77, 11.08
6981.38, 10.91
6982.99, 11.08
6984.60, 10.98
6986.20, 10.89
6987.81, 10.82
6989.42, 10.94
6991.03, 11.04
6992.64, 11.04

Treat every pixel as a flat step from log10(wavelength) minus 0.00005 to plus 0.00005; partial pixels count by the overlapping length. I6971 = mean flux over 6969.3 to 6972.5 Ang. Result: 11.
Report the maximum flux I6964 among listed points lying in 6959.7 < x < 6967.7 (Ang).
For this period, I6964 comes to 11.13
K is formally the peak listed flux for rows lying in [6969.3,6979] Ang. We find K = 11.01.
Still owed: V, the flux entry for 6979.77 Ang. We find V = 11.08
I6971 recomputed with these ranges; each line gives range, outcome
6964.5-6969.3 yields 11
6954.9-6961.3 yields 11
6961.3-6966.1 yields 10.9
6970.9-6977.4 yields 10.9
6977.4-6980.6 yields 11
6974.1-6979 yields 10.9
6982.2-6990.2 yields 10.9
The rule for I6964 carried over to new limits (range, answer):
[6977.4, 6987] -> 11.08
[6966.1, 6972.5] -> 11.05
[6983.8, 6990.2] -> 10.98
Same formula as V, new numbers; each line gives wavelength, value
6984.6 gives 10.98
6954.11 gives 11.05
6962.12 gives 11.13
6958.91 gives 10.98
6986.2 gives 10.89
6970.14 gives 11.01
